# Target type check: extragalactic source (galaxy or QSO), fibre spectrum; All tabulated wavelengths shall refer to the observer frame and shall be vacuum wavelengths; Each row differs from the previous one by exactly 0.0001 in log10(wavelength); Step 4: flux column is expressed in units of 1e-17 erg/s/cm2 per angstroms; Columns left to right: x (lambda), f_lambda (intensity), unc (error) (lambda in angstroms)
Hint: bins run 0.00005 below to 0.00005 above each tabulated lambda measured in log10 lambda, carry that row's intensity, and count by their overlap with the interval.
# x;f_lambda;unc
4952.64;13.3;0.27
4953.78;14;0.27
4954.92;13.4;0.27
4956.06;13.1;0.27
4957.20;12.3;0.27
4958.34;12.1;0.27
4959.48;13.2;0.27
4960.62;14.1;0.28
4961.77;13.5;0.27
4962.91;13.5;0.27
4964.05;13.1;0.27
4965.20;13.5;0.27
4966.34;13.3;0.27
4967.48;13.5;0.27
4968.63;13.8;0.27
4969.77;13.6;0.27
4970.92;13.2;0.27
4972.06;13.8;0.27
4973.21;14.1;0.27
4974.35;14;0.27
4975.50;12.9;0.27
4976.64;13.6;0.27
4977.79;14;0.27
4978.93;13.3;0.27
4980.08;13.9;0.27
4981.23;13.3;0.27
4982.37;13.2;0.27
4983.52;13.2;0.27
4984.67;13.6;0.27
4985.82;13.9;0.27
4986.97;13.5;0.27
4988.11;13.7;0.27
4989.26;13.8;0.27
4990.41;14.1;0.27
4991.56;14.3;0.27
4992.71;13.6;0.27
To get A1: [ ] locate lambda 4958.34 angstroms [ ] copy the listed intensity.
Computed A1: 12.1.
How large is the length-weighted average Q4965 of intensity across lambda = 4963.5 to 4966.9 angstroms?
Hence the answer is 13.3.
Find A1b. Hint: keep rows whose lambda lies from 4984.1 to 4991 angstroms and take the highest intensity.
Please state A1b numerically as 14.1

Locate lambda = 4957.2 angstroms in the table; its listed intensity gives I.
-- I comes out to 12.3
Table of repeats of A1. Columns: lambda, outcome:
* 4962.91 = 13.5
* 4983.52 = 13.2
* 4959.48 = 13.2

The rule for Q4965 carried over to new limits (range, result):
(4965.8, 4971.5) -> 13.5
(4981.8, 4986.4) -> 13.5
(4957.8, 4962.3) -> 13.2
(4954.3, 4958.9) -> 12.8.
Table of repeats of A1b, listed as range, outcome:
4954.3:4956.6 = 13.4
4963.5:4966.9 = 13.5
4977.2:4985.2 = 14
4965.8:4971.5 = 13.8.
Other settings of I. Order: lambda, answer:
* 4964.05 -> 13.1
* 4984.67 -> 13.6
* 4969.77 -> 13.6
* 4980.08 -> 13.9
